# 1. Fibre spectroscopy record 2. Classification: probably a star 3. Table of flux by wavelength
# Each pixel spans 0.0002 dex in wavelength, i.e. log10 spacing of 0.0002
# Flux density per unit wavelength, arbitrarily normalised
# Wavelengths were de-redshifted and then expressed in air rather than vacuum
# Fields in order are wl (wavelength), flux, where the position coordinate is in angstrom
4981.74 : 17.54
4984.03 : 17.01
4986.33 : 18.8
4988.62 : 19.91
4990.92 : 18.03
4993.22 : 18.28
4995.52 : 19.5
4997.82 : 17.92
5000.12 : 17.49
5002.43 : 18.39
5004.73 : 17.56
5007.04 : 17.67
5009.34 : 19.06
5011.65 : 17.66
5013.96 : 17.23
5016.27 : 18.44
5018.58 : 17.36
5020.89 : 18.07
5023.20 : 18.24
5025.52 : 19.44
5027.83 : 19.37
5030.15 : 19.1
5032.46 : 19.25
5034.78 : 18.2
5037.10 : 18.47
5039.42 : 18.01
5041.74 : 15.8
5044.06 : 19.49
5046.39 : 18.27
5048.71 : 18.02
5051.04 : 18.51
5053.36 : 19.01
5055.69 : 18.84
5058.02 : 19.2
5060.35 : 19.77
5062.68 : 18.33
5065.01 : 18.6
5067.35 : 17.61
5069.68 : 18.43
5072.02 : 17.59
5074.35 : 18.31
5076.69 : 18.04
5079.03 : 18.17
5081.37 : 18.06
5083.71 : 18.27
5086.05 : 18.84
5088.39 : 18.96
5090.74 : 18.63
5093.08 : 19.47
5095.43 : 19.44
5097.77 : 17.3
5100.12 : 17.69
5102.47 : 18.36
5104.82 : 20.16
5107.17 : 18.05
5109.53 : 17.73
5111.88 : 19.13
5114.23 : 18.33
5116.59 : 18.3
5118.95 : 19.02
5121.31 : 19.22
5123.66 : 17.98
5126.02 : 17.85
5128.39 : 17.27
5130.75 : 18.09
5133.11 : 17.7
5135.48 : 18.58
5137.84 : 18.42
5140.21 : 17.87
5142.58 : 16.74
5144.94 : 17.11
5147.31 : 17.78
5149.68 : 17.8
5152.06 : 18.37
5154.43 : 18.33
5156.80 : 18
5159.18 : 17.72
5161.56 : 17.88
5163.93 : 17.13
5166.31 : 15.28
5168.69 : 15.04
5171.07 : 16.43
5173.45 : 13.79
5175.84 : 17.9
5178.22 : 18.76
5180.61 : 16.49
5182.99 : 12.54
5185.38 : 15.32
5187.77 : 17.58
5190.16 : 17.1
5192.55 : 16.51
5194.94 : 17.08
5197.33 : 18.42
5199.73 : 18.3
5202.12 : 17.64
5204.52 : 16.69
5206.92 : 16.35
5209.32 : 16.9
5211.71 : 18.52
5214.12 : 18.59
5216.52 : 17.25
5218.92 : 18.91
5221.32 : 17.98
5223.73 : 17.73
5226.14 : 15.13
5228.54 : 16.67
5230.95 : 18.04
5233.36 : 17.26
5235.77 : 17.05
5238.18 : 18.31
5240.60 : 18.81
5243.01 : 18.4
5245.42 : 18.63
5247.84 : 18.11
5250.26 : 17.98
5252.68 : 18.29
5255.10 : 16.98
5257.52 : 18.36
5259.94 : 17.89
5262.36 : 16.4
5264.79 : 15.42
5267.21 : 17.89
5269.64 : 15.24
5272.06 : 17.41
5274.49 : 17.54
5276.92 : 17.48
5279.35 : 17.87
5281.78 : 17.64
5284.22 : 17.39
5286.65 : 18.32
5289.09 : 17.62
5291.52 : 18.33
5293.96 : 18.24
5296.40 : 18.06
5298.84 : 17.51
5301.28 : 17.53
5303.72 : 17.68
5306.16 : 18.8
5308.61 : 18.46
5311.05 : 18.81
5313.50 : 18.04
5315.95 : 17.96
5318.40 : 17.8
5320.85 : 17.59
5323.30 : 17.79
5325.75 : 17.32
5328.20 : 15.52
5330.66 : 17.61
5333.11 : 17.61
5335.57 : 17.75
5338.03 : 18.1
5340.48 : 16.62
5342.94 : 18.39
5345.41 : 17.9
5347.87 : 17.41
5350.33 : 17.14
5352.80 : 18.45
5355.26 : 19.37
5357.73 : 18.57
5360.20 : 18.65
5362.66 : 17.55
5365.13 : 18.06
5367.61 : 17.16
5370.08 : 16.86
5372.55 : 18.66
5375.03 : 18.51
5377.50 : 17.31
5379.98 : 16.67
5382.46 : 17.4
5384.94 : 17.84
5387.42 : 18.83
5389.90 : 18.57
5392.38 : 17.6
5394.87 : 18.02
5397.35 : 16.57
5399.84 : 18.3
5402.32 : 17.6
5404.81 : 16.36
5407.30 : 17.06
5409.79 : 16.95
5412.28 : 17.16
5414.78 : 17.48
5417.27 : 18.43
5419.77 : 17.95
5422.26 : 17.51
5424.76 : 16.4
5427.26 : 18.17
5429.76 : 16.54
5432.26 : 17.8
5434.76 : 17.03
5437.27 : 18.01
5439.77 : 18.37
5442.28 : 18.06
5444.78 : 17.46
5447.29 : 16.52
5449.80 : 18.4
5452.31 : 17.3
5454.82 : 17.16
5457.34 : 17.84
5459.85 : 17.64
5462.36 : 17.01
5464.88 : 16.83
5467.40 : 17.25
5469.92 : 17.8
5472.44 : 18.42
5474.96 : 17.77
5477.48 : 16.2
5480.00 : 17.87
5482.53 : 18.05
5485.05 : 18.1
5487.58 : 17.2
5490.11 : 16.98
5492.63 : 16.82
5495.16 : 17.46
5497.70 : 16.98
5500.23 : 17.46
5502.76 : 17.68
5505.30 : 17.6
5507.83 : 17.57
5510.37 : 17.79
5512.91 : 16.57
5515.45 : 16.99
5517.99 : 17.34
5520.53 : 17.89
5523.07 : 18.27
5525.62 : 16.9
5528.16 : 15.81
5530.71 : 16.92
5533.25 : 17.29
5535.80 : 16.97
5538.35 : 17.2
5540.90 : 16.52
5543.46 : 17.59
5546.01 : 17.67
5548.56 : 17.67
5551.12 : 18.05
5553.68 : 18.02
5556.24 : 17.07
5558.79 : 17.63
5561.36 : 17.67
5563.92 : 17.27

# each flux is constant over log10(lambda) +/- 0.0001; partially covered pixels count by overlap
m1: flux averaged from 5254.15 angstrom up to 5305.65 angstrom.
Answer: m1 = 17.5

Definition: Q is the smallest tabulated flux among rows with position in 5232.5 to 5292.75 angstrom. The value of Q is 15.24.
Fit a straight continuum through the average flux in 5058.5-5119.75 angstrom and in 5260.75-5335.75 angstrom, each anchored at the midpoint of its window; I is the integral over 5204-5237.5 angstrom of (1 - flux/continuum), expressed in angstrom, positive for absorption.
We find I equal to 1.0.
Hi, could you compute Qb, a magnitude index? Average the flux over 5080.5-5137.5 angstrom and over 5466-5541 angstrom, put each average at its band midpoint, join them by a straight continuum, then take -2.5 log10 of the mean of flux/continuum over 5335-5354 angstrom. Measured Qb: 0.00 mag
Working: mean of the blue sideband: 18.4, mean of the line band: 17.7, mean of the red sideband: 17.3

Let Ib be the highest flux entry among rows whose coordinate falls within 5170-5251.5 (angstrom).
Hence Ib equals 18.91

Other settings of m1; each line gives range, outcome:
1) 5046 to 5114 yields 18.5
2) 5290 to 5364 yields 17.9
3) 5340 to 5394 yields 17.9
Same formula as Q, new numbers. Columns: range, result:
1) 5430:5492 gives 16.2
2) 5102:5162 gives 16.74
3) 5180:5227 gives 12.54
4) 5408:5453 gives 16.4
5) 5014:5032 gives 17.36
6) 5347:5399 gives 16.57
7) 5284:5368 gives 15.52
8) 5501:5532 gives 15.81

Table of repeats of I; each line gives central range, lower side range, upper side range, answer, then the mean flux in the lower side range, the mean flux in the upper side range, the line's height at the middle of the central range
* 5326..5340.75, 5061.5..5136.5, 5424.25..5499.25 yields 0.4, 18.4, 17.5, 17.8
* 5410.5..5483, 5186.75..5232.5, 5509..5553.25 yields -0.9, 17.4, 17.3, 17.3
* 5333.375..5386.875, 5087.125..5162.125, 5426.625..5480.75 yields -0.4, 18.2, 17.5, 17.7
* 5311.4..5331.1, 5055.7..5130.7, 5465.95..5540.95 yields 0.4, 18.5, 17.3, 17.8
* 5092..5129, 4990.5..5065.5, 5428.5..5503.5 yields -0.5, 18.4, 17.5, 18.2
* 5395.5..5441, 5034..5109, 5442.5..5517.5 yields 0.3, 18.4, 17.4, 17.6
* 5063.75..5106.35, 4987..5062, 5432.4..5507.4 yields -0.3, 18.4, 17.5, 18.3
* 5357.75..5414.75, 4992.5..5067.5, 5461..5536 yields -0.2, 18.4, 17.3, 17.6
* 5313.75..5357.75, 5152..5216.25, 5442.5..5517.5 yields -1.3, 17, 17.4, 17.2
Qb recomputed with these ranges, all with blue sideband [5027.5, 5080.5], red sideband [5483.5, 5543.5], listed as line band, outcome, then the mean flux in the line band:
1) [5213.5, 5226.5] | 0.02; 17.7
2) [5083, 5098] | -0.03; 18.8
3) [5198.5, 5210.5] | 0.05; 17.2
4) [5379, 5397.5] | -0.01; 17.8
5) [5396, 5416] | 0.02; 17.2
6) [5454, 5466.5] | 0.01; 17.3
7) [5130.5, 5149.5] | 0.03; 17.8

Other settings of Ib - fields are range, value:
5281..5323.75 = 18.81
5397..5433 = 18.43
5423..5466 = 18.4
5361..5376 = 18.66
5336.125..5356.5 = 19.37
